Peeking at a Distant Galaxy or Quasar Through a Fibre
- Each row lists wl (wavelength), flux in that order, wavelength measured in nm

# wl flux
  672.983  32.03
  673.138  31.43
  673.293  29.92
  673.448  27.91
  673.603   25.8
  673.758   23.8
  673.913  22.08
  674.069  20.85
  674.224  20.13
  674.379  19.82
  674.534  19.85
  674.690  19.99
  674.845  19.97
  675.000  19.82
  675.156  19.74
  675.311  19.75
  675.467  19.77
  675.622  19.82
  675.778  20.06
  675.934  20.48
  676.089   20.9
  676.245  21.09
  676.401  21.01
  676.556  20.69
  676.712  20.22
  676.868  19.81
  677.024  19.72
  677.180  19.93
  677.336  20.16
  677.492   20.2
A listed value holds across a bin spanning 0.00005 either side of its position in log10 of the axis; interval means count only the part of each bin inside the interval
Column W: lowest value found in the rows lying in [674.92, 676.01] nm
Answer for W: 19.74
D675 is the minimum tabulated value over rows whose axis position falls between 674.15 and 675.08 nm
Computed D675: 19.82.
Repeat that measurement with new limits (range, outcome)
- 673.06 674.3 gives 20.13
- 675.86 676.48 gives 20.48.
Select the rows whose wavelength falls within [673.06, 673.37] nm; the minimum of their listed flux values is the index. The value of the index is 29.92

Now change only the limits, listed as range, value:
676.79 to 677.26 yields 19.72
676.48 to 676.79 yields 20.22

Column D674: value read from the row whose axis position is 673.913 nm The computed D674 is 22.08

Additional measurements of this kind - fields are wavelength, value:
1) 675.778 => 20.06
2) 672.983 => 32.03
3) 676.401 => 21.01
